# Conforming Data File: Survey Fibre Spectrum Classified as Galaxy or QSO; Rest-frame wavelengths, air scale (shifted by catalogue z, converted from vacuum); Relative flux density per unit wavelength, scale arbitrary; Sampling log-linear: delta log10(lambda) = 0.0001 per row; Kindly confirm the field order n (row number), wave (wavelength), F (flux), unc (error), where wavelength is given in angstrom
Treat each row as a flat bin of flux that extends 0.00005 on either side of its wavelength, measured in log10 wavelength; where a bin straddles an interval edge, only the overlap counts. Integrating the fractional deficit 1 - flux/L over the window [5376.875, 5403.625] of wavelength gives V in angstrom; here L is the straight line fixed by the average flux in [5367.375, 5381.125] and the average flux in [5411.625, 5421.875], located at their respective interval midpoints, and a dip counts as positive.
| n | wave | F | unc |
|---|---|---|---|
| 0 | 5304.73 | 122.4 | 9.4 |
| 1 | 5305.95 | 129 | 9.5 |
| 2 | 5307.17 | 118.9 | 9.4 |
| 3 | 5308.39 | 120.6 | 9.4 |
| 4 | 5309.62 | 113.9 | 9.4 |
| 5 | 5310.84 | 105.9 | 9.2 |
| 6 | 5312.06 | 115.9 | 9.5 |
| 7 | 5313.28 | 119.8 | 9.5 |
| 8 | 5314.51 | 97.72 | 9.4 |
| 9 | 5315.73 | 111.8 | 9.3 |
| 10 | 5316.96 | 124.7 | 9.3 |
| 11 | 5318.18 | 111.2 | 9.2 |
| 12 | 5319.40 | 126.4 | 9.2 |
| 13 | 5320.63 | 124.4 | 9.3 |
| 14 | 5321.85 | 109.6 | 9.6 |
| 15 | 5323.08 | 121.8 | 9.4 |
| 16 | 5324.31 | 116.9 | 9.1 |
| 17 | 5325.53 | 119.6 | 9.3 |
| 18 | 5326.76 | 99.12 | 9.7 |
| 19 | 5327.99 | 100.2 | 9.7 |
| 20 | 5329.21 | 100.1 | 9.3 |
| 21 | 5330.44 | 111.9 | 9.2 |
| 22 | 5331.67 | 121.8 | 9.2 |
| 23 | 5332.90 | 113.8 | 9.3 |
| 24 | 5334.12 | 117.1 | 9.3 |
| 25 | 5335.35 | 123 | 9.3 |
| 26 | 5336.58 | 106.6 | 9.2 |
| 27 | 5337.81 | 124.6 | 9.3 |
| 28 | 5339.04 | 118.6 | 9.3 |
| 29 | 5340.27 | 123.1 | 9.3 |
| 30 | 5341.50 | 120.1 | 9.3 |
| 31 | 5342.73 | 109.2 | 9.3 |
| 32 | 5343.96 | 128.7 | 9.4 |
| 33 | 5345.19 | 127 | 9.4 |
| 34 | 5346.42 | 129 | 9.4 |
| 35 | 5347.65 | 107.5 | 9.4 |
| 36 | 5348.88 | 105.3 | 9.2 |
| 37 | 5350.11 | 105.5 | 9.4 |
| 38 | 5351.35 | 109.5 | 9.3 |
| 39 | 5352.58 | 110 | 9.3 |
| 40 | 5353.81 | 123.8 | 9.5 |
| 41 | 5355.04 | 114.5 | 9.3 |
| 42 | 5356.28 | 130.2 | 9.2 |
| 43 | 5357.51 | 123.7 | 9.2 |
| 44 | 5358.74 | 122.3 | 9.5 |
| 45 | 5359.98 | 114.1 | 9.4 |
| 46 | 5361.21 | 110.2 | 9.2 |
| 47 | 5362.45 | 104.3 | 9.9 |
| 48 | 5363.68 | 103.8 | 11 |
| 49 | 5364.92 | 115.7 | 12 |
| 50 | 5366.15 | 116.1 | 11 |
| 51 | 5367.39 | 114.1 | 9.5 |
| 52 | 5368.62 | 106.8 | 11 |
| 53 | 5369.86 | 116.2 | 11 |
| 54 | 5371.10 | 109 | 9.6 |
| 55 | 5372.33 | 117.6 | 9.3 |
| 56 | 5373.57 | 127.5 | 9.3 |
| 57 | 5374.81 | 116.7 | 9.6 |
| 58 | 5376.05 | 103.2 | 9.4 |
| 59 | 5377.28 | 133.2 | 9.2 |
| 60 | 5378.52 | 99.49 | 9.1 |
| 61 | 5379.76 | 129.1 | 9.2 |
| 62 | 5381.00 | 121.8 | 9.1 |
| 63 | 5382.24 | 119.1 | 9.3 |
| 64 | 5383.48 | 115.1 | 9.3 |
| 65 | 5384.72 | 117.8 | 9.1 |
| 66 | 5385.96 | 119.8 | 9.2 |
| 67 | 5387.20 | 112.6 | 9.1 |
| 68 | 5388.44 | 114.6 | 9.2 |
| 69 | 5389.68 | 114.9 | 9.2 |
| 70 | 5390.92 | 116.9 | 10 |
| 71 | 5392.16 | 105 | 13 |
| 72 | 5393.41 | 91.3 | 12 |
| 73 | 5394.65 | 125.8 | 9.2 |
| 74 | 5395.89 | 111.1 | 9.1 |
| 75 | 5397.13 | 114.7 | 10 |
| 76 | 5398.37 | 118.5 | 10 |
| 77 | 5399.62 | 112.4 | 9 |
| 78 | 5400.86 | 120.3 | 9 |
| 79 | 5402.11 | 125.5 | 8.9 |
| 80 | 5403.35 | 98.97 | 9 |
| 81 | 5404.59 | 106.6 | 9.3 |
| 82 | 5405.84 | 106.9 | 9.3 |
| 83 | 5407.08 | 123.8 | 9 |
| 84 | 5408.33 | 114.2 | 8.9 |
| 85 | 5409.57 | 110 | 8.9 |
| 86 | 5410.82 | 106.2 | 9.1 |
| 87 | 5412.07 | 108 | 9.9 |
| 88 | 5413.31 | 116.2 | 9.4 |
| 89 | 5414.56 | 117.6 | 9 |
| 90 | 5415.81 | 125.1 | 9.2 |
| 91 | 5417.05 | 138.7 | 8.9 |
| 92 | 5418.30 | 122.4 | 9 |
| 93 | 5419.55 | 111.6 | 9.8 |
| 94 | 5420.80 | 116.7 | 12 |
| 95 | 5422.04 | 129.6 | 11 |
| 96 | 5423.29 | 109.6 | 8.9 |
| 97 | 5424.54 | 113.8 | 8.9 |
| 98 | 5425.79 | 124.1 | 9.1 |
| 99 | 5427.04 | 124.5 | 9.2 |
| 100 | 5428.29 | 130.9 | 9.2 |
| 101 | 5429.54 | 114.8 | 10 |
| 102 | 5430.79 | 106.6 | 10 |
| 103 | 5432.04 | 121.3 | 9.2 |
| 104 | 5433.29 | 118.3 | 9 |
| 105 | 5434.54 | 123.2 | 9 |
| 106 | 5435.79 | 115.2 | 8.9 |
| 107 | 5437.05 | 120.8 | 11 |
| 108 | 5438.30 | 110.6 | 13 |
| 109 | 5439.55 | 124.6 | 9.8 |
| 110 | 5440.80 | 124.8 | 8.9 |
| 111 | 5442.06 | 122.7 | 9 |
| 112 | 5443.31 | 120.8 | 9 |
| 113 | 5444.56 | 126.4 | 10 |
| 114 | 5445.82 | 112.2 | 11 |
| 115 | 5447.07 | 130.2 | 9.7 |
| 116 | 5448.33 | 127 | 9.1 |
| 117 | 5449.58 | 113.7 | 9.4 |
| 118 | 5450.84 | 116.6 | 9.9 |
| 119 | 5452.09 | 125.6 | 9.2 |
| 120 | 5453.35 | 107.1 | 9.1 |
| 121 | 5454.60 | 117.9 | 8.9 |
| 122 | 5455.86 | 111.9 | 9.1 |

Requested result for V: 0.5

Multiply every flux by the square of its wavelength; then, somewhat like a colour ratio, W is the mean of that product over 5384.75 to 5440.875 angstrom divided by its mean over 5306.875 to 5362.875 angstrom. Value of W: 1.04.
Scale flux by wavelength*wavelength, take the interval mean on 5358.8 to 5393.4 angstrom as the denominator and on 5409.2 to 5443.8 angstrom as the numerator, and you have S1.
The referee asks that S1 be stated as 1.06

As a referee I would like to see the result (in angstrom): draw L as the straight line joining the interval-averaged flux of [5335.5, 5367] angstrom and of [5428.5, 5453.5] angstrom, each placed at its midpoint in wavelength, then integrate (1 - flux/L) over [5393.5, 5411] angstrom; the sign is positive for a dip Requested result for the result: 0.7 angstrom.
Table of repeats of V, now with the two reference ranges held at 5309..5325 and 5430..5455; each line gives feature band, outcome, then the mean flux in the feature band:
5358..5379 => 0.6 angstrom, 114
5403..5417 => 0.6 angstrom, 114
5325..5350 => 0.2 angstrom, 115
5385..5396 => 0.5 angstrom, 113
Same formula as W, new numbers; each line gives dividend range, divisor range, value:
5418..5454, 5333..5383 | 1.06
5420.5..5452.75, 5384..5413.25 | 1.08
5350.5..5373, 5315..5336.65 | 1.01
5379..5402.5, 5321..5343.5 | 1.03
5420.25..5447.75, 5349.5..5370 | 1.08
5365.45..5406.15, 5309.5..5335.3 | 1.03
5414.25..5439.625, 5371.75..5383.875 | 1.03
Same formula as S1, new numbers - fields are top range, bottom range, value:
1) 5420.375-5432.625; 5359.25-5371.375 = 1.10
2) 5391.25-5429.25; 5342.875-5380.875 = 1.02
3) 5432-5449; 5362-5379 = 1.10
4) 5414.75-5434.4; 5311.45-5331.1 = 1.11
